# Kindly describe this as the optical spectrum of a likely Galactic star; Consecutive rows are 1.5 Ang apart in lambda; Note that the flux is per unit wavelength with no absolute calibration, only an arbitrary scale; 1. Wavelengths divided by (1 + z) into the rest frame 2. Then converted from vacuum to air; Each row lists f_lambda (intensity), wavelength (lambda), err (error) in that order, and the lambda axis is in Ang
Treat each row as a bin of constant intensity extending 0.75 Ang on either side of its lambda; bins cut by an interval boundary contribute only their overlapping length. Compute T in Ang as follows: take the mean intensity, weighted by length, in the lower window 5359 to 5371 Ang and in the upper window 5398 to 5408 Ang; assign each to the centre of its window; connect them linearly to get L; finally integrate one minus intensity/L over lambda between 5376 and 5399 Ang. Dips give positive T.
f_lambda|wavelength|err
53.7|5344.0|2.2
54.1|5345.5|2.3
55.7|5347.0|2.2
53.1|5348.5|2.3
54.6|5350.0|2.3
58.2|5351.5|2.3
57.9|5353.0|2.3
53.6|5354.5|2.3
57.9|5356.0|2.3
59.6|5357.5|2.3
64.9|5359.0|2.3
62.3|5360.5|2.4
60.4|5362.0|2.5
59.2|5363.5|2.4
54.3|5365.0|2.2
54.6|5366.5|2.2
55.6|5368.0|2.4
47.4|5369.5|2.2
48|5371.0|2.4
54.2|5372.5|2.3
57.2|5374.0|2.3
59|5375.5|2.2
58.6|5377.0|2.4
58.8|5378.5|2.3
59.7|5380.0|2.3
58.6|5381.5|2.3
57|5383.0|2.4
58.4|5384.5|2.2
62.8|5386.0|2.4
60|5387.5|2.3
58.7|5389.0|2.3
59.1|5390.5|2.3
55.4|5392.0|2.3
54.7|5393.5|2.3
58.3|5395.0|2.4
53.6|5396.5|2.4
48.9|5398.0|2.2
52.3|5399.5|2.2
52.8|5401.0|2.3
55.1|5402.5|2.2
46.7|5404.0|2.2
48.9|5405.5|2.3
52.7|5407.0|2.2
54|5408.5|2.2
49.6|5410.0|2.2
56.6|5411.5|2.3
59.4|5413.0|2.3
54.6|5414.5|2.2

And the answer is -1.8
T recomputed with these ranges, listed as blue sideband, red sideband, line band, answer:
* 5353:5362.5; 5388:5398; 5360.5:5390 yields 0.4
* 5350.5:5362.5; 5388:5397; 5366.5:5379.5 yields 0.7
